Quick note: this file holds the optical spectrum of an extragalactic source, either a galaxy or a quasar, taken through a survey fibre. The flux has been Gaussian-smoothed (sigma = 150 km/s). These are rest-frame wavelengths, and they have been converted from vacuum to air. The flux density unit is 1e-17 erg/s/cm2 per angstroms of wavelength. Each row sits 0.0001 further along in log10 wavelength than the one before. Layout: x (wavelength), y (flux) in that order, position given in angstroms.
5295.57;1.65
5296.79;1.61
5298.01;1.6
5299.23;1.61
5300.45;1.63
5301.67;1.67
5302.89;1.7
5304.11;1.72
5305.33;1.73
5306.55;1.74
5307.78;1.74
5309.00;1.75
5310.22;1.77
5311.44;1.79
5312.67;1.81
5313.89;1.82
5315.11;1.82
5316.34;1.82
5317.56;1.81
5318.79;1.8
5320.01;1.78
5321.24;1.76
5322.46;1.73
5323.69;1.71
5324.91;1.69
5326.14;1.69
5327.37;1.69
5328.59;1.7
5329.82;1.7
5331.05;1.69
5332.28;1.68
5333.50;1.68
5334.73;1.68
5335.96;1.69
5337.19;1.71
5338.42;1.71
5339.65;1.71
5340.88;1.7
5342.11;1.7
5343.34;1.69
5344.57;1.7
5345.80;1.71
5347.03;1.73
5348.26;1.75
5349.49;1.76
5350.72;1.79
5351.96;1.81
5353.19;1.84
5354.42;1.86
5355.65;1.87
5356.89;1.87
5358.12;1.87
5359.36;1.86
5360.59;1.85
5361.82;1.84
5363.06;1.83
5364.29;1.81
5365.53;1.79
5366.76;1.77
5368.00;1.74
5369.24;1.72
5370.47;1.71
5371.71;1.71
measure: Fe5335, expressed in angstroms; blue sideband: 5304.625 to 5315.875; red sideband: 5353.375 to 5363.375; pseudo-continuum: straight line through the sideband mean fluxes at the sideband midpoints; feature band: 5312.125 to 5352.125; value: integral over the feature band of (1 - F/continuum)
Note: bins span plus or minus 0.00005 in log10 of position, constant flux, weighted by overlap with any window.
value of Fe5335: 1.7 angstroms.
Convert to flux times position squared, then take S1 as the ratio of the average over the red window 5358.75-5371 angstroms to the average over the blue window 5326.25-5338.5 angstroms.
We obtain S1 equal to 1.1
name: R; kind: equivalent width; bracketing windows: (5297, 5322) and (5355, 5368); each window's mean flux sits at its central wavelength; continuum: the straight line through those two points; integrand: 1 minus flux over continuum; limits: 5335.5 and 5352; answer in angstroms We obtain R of 0.7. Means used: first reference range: 1.74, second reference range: 1.83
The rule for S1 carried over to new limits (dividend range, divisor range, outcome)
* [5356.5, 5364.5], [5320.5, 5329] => 1.10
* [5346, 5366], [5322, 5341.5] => 1.08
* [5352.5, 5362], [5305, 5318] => 1.06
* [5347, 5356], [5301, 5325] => 1.04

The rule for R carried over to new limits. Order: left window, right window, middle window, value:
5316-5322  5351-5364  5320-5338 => 1.0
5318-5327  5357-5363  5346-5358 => 0.1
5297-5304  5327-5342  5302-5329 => -1.4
